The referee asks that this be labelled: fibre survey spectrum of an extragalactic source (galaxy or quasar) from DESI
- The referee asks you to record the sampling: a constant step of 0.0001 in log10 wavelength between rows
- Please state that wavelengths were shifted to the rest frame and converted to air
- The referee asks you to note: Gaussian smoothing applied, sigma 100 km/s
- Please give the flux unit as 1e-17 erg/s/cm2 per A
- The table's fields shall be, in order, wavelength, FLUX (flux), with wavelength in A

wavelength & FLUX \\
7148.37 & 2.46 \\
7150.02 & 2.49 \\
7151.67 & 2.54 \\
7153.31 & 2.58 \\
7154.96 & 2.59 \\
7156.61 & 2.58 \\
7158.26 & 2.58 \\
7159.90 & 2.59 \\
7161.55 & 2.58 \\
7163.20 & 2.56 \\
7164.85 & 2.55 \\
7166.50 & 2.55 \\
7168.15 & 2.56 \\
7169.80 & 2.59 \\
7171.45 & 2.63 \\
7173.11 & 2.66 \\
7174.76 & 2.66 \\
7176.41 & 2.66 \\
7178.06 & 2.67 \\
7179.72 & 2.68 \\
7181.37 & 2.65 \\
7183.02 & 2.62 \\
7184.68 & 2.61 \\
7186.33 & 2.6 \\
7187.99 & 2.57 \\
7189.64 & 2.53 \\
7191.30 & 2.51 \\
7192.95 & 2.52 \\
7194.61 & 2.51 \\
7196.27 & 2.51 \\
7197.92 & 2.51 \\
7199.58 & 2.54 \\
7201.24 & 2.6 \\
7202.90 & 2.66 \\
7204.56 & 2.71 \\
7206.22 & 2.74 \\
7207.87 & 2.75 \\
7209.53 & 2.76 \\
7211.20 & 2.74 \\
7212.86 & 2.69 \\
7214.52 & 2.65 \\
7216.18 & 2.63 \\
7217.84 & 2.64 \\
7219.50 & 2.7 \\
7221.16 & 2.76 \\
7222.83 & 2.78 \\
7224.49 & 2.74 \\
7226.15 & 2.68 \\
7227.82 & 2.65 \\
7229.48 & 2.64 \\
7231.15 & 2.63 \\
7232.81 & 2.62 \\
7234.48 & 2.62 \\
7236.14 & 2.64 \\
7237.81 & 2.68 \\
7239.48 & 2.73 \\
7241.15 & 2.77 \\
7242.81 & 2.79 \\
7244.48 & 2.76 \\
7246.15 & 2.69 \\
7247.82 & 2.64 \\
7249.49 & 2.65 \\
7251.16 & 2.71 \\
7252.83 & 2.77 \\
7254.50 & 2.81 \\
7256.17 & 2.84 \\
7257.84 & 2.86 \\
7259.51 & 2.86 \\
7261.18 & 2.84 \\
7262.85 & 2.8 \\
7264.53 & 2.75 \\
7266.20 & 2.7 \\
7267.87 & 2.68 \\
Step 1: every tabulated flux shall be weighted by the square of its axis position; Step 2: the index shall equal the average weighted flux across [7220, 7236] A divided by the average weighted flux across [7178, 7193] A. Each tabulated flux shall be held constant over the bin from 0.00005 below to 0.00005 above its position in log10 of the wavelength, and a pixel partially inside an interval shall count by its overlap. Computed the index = 1.04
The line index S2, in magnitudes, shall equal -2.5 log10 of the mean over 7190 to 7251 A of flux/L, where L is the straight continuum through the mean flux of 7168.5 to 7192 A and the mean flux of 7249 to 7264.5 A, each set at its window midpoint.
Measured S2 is 0.02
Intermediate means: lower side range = 2.62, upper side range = 2.79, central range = 2.66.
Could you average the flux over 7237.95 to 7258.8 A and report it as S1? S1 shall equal 2.75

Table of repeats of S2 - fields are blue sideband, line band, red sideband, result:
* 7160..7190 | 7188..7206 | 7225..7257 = 0.030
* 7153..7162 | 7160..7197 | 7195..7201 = -0.015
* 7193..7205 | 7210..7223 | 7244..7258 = -0.028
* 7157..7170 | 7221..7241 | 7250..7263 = 0.025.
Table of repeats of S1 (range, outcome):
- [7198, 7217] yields 2.67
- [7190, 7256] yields 2.67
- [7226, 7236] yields 2.64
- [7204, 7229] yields 2.71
